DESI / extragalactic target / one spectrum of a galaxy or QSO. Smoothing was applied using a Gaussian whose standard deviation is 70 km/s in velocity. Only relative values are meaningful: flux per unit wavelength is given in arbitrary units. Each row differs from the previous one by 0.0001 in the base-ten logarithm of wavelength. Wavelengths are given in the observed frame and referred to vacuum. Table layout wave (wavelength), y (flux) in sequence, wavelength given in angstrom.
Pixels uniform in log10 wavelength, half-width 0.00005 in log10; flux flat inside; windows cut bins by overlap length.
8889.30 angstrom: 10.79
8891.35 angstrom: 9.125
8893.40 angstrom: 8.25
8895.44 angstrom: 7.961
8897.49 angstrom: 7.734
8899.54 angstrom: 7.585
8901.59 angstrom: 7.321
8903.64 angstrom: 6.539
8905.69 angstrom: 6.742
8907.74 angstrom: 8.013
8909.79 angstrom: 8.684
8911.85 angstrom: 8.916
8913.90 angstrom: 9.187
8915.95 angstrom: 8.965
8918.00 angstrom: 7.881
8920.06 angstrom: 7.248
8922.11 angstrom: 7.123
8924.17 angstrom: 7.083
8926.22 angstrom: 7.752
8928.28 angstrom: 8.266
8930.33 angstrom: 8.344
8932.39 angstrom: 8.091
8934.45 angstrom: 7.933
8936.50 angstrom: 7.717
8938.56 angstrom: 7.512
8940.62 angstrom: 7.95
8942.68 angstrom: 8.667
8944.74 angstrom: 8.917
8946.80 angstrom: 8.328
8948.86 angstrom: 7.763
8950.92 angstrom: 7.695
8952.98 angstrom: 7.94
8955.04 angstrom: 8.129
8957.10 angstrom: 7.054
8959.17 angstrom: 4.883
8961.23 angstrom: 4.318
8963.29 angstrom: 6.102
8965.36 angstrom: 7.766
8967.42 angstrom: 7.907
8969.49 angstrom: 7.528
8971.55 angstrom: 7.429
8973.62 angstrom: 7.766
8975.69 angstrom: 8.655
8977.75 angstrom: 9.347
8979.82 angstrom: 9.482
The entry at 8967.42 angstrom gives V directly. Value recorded 7.907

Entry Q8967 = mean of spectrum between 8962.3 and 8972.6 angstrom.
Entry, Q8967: 7.35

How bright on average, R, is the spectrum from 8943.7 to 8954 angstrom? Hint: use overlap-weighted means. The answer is 8.13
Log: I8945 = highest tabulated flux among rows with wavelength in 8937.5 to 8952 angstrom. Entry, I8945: 8.917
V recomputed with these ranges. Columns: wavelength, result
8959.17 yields 4.883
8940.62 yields 7.95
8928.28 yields 8.266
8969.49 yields 7.528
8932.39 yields 8.091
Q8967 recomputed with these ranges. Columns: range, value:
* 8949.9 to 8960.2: 7.14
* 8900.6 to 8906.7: 6.87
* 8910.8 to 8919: 8.74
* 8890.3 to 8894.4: 8.69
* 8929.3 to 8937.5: 8.03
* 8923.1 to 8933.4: 7.9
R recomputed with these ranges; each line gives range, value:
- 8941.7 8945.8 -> 8.79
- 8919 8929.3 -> 7.49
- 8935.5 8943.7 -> 7.96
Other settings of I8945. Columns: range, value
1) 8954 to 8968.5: 8.129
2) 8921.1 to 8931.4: 8.344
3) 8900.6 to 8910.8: 8.684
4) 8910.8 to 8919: 9.187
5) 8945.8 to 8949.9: 8.328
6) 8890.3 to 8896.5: 9.125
